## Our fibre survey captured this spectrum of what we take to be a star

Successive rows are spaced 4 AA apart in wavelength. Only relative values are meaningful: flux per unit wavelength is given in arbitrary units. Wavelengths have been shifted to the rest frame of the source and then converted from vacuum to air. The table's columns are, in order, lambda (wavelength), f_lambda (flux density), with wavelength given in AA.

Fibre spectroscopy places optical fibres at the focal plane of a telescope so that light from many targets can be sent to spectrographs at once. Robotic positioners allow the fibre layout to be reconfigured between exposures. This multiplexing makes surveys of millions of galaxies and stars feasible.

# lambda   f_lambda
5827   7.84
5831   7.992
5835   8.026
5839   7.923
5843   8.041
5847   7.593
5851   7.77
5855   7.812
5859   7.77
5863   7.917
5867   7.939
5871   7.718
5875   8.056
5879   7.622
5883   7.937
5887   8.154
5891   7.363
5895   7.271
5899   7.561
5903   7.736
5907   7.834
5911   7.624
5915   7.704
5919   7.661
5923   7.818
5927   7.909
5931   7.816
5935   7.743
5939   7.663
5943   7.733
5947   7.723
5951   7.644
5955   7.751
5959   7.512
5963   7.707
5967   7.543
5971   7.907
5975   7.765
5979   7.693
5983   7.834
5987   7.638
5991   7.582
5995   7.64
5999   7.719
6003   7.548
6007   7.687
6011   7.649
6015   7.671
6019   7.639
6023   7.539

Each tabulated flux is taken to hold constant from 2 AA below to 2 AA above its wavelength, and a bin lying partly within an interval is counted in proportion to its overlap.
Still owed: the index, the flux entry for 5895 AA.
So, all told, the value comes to 7.271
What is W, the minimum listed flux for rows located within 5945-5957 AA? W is 7.644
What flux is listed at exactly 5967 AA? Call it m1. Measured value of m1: 7.543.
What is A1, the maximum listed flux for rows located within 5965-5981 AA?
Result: 7.907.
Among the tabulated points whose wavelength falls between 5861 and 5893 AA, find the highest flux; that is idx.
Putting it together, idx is 8.154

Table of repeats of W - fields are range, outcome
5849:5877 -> 7.718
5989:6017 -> 7.548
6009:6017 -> 7.649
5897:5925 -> 7.561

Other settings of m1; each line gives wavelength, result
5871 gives 7.718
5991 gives 7.582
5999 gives 7.719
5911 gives 7.624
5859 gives 7.77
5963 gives 7.707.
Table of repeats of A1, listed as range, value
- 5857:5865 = 7.917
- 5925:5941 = 7.909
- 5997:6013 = 7.719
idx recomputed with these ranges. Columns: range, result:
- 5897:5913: 7.834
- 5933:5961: 7.751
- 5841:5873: 8.041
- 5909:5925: 7.818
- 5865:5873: 7.939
